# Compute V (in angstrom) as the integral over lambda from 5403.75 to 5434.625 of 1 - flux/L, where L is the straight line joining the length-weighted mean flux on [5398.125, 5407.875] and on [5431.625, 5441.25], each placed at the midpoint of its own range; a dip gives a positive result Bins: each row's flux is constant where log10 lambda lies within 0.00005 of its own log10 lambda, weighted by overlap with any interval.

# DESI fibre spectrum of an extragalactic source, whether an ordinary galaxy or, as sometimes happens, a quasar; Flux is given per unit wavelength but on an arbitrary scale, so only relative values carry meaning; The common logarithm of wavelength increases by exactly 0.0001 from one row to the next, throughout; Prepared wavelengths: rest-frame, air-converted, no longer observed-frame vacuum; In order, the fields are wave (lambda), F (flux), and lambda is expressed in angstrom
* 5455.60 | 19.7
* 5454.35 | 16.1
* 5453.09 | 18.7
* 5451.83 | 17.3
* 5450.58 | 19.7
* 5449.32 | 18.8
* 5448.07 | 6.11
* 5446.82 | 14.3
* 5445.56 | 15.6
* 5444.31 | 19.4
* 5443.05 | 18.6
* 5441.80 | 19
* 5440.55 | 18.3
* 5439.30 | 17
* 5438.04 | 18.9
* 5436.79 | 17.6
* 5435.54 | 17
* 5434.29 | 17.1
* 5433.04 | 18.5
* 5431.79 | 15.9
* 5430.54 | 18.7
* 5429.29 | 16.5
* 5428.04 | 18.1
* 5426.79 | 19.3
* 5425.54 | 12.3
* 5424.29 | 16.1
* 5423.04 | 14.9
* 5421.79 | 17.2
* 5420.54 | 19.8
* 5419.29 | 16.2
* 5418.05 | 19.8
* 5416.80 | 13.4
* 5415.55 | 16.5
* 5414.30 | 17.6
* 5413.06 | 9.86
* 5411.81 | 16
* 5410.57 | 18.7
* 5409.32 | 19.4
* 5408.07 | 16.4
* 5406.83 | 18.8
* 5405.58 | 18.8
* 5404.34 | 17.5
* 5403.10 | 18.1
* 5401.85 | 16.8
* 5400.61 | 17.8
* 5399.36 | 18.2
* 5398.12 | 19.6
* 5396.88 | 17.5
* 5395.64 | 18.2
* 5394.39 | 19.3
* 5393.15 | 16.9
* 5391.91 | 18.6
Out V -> 1.58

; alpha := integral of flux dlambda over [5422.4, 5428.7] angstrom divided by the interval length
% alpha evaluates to 16.1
